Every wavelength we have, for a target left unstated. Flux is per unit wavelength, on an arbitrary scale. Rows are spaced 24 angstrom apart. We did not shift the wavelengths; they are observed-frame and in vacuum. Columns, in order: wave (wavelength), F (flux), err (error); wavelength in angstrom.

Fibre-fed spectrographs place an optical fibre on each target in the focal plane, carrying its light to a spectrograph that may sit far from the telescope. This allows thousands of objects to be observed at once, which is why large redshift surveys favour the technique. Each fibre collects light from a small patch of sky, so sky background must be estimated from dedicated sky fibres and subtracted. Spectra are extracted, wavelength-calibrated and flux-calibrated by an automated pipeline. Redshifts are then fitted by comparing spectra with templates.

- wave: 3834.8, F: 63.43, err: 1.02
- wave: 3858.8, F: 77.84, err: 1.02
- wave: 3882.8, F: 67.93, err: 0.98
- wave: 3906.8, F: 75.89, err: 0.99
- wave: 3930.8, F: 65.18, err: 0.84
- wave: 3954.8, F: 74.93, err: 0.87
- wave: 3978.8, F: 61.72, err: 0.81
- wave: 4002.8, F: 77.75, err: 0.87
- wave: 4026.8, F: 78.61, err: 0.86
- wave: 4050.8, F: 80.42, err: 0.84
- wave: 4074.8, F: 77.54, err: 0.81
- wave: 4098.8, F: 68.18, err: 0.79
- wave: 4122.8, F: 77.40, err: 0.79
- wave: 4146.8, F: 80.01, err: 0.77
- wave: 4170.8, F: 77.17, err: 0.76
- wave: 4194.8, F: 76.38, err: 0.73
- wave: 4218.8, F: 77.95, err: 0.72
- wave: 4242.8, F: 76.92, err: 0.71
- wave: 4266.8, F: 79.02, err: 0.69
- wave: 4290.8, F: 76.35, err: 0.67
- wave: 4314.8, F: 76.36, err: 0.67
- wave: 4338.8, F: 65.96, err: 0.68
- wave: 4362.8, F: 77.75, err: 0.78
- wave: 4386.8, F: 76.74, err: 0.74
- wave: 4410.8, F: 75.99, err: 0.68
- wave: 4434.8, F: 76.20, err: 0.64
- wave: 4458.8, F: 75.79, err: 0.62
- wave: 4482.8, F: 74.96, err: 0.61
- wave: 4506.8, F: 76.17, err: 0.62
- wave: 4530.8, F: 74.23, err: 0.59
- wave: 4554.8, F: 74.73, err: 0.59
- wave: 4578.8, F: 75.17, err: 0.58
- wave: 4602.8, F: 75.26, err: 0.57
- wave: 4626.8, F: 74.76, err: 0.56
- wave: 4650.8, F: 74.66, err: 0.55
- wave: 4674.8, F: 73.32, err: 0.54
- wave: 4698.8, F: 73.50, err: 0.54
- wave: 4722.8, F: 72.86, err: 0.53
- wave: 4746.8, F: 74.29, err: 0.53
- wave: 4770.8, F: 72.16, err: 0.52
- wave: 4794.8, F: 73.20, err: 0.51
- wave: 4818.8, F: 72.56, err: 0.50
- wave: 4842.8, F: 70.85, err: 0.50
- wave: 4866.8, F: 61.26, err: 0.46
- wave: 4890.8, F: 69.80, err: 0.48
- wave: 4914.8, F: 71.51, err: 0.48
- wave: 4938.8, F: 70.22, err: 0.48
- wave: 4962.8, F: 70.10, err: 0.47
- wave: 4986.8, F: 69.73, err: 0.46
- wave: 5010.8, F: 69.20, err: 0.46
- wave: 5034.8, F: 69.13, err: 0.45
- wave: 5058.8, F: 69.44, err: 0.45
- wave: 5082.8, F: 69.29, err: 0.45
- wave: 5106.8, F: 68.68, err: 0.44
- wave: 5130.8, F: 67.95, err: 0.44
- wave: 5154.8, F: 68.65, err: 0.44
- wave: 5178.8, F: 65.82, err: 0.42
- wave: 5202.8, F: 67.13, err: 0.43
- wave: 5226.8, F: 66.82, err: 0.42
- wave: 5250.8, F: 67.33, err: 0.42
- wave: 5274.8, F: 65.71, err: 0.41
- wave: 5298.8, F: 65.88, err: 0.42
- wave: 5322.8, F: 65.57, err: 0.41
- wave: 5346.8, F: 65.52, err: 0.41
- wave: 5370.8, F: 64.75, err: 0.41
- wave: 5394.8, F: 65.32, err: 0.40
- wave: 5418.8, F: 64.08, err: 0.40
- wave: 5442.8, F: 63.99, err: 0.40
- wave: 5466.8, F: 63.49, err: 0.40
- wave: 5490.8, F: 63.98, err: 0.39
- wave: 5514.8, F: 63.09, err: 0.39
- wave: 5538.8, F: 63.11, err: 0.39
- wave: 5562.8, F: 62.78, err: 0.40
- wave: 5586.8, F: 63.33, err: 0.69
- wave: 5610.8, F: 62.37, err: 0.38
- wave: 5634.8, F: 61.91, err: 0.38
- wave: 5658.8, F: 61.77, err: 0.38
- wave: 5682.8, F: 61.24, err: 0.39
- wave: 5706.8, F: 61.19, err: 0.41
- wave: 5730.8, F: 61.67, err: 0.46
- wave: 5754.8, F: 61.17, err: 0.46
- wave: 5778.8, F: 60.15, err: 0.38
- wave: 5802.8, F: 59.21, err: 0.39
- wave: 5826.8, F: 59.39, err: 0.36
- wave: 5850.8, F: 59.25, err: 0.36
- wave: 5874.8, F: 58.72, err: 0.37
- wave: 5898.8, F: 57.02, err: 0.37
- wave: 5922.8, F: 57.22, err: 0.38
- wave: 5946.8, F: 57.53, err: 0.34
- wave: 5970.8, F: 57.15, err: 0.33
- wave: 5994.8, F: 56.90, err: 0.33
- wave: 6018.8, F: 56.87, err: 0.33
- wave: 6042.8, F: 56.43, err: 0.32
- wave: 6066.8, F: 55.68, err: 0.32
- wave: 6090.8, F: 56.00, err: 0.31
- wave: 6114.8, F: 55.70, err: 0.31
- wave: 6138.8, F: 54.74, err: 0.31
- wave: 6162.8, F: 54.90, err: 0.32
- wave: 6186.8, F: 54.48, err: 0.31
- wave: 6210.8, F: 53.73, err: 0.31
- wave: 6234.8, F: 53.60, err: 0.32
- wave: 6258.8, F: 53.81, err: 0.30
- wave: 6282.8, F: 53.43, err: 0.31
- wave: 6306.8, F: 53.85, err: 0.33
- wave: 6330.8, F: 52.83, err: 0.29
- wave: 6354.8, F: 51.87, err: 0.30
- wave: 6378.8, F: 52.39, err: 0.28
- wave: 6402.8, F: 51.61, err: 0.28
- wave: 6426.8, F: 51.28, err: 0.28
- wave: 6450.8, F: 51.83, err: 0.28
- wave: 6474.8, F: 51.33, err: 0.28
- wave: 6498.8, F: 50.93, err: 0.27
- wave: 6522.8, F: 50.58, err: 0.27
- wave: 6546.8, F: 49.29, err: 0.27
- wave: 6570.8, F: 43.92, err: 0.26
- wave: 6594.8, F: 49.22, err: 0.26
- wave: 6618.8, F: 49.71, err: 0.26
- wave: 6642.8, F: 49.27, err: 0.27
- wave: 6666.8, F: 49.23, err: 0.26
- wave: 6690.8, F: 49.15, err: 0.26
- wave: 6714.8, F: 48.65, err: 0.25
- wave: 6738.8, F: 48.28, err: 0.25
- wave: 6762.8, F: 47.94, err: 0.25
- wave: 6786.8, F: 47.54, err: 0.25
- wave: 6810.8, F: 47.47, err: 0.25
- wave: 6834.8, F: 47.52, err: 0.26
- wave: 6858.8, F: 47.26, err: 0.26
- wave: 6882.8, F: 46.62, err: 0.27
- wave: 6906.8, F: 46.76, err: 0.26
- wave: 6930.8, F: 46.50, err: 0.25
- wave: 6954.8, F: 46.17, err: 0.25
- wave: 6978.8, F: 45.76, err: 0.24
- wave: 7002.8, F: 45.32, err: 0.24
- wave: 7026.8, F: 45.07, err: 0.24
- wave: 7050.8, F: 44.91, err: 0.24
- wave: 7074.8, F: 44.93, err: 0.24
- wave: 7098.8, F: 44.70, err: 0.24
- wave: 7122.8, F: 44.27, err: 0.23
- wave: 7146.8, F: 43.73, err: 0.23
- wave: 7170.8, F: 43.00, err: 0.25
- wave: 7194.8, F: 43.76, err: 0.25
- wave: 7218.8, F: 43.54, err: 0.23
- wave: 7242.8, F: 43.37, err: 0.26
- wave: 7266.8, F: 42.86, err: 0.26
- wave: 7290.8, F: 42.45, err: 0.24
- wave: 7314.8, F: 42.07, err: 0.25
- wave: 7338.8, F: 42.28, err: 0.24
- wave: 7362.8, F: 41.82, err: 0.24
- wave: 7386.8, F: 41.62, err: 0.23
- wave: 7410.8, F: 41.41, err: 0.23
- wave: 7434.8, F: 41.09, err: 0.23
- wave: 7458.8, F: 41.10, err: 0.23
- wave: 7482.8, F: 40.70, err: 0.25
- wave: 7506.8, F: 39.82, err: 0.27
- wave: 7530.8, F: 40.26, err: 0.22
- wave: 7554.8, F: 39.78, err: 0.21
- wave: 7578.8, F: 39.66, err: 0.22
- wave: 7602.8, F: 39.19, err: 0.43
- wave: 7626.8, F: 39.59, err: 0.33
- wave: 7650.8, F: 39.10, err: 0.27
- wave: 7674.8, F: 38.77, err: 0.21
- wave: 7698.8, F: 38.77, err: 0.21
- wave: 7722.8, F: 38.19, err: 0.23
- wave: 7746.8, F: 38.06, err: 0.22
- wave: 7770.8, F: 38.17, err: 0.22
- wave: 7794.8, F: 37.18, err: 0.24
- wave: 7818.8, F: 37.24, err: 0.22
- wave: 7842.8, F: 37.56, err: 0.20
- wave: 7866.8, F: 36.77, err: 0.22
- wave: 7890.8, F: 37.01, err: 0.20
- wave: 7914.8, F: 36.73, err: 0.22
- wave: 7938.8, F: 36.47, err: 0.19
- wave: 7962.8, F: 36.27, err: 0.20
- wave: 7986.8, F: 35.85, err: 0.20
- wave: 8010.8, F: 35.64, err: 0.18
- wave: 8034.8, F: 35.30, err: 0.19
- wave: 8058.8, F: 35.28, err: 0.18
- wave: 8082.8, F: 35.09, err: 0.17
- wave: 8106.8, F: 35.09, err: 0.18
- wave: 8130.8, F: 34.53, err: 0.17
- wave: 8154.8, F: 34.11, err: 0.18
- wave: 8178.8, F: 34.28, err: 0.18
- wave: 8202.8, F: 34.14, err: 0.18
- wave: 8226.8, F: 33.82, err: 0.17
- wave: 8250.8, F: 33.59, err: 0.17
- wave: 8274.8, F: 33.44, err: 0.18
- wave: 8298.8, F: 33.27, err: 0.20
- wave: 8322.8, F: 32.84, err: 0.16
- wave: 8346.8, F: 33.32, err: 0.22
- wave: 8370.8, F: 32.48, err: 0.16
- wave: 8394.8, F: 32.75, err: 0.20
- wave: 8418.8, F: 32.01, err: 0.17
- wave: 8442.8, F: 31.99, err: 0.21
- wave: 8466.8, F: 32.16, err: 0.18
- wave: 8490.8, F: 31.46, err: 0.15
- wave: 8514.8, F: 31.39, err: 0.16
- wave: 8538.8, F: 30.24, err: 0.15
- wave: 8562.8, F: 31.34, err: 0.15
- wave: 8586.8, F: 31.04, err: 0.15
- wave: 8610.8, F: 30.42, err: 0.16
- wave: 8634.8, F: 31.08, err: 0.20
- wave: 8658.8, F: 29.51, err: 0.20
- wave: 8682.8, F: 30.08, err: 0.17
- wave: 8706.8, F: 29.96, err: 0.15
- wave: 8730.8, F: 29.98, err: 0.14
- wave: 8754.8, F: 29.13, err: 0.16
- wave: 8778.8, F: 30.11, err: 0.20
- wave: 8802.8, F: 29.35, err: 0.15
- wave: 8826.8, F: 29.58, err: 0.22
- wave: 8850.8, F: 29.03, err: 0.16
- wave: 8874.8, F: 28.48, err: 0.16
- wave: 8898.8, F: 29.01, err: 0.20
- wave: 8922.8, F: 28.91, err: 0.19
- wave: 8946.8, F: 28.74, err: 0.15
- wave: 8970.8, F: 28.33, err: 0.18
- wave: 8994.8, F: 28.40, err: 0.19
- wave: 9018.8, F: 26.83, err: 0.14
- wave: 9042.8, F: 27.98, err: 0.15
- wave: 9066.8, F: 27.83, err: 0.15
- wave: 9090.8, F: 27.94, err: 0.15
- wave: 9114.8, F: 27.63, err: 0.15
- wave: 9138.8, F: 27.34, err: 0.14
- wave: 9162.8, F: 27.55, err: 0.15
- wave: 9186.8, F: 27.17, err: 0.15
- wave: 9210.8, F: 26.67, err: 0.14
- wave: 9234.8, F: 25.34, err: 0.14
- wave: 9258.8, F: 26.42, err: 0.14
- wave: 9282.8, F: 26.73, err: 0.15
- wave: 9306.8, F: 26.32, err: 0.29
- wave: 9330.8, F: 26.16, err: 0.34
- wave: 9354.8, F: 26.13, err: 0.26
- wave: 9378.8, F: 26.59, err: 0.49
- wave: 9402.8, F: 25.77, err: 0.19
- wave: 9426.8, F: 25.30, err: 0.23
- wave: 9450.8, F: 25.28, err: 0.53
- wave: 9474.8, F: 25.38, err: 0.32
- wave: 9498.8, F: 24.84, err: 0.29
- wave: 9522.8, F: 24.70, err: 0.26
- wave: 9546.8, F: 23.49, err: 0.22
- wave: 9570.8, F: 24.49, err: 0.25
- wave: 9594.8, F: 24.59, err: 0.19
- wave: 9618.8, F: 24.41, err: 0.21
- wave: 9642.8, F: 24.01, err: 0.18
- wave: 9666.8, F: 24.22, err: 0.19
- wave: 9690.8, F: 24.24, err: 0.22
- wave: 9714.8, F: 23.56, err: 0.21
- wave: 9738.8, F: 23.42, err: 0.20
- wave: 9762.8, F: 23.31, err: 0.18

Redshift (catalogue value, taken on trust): 0.000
